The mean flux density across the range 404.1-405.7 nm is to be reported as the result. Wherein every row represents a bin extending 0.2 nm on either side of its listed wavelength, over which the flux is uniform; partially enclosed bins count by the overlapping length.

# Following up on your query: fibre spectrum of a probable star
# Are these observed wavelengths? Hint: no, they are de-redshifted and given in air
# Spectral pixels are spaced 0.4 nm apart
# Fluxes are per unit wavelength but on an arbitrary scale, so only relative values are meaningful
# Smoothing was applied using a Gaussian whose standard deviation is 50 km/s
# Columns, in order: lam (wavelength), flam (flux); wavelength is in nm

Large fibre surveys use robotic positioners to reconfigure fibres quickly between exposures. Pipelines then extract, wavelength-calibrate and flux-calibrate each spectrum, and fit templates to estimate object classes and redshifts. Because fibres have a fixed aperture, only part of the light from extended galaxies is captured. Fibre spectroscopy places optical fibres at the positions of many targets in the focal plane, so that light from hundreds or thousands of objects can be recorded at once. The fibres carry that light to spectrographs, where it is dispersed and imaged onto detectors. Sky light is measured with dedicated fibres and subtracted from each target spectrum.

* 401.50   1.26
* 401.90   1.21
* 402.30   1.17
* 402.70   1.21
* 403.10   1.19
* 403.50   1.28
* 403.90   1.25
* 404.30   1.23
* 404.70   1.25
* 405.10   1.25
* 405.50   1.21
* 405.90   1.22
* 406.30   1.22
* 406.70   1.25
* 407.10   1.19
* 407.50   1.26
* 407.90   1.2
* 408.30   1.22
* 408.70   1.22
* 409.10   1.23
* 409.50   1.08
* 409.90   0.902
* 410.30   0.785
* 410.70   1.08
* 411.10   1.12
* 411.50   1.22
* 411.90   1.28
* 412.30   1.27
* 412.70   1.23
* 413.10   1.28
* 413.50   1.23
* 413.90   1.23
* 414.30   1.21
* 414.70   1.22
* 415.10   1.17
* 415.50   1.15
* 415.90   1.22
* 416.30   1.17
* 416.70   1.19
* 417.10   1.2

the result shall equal 1.24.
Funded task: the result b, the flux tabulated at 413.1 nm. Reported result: 1.28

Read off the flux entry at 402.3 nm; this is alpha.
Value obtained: 1.17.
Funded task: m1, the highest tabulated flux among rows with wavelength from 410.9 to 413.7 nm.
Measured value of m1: 1.28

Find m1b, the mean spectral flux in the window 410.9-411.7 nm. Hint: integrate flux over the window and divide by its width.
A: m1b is 1.17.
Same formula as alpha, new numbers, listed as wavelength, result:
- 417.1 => 1.2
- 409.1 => 1.23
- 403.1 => 1.19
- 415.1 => 1.17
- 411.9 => 1.28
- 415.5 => 1.15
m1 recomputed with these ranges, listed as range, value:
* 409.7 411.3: 1.12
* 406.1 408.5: 1.26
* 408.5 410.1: 1.23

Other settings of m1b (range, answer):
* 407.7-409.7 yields 1.19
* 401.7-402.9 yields 1.2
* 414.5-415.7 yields 1.18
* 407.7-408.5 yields 1.21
